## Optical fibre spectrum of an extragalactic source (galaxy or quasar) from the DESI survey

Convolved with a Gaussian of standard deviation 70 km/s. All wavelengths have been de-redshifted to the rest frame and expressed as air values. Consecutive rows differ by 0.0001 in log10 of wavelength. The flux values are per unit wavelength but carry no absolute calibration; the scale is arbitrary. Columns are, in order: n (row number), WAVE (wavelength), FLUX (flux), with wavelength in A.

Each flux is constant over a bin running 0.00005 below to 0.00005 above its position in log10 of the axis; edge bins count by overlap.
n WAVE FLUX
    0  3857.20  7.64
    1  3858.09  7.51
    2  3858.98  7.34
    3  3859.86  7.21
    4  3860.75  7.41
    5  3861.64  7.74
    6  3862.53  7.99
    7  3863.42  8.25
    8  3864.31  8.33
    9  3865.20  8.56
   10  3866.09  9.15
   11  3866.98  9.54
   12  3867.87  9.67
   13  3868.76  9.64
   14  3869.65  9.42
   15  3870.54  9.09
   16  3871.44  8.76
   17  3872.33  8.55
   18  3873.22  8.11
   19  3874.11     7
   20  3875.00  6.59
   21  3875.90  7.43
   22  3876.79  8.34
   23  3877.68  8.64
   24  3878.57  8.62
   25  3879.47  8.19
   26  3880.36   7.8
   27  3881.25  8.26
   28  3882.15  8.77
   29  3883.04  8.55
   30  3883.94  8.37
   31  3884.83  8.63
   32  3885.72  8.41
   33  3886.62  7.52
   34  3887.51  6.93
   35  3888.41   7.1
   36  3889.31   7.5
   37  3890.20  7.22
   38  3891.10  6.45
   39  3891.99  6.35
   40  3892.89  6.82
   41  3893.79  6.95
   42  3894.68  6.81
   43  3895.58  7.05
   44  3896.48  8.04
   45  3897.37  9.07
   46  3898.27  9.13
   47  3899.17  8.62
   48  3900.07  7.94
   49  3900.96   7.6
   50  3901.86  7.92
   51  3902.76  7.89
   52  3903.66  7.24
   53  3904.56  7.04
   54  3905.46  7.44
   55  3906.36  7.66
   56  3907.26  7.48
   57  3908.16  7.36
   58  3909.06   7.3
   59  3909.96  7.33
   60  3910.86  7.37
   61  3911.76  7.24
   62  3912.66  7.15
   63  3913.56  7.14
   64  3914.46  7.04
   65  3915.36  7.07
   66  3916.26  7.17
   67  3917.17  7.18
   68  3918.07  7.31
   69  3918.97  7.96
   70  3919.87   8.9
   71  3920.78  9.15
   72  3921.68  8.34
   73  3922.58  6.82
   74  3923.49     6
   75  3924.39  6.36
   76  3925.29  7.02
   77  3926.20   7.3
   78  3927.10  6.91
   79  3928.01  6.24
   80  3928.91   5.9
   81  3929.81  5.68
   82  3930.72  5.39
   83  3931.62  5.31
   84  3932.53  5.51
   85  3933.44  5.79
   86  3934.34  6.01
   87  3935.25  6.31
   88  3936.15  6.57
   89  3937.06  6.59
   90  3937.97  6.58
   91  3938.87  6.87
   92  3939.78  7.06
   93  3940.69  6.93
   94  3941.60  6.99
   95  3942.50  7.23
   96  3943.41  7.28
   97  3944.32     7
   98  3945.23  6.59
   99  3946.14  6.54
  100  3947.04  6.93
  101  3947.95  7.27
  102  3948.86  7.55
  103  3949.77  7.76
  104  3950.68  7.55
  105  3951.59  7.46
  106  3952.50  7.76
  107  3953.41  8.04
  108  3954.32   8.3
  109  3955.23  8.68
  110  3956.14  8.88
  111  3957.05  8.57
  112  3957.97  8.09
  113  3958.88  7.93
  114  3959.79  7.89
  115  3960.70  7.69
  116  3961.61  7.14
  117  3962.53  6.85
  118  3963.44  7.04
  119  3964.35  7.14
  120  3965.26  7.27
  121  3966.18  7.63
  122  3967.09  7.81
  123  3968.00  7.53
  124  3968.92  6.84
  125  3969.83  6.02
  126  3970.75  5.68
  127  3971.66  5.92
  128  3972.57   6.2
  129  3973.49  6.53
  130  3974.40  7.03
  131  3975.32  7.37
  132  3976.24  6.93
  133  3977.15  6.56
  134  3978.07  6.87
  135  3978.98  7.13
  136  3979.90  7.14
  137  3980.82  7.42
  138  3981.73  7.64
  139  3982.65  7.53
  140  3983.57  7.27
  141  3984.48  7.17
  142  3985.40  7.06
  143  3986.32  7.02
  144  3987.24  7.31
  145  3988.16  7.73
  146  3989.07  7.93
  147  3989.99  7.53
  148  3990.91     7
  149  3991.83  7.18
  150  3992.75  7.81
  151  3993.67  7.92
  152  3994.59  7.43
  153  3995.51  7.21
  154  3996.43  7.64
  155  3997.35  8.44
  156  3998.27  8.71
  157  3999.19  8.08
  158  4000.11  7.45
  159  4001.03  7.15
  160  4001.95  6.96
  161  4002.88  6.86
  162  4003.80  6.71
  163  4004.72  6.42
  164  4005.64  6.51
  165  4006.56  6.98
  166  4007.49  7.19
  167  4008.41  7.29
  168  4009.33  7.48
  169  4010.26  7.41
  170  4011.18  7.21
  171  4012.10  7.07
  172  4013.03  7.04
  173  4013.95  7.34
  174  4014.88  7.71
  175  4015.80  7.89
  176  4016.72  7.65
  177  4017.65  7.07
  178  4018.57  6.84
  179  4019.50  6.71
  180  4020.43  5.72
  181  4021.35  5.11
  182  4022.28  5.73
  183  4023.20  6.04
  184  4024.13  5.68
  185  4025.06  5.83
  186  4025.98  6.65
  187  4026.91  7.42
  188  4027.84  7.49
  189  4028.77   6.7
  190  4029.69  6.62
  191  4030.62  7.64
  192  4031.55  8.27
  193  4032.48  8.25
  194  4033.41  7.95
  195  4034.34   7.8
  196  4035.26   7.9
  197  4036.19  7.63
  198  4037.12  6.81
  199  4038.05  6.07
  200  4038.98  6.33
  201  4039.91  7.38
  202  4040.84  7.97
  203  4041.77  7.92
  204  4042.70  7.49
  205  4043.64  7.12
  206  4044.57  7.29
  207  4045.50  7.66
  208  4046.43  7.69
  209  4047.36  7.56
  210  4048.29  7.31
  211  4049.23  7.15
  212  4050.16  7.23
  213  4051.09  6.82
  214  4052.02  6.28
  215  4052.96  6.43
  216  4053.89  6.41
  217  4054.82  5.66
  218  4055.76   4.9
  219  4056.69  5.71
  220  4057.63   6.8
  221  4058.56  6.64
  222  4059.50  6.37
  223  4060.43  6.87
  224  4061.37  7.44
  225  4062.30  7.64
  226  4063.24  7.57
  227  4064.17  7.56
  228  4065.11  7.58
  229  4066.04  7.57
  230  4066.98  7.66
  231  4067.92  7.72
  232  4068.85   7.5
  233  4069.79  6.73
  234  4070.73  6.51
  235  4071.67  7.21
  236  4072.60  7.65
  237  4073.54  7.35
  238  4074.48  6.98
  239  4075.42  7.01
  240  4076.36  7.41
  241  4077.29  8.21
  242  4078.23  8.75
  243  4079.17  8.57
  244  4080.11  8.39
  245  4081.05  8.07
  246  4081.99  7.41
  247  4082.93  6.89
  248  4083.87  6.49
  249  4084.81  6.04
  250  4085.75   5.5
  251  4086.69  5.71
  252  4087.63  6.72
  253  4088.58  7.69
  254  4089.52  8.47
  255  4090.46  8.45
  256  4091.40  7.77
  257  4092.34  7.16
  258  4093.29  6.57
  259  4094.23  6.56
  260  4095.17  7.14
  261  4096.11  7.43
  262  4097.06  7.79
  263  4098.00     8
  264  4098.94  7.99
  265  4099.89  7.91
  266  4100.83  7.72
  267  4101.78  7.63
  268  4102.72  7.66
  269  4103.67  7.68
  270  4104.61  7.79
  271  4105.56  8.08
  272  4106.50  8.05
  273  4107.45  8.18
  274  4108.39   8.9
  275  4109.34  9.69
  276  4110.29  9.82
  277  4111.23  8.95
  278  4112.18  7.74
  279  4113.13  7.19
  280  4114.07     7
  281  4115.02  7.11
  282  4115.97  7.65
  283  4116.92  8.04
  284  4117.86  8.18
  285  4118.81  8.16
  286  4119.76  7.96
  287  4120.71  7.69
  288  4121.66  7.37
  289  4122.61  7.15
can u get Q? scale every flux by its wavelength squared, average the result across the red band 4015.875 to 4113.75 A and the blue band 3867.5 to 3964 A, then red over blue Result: 1.05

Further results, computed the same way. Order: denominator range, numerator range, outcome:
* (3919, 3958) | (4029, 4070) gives 1.07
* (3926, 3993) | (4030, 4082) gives 1.08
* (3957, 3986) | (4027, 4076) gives 1.04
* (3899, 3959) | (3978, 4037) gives 1.04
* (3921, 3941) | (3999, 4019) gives 1.16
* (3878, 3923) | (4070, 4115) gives 1.09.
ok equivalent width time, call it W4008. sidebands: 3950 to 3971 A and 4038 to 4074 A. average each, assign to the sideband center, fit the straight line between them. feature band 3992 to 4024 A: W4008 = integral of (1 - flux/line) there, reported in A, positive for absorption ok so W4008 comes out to 0.8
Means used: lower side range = 7.57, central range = 7.12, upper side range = 7.06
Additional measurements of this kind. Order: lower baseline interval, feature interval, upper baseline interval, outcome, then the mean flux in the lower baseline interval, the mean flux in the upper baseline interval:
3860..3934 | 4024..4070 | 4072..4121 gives 3.3 A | 7.61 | 7.67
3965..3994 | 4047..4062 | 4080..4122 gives 1.7 A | 7.12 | 7.65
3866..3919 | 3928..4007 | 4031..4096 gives 4.4 A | 7.82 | 7.21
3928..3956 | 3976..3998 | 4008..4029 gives -1.7 A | 6.86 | 6.83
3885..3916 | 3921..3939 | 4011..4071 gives 2.4 A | 7.46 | 7.02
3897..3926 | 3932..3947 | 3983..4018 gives 1.8 A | 7.56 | 7.37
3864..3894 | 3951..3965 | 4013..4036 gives -0.6 A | 8.1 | 7.01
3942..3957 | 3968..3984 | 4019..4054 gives 1.2 A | 7.58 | 7.01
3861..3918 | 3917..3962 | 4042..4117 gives 3.4 A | 7.86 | 7.39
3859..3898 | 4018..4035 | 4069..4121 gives 2.0 A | 8.02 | 7.63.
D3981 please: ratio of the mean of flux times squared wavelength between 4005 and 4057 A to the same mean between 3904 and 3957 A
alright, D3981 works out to 1.0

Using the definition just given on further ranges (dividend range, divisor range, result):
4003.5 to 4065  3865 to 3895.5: 0.94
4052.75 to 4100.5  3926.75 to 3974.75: 1.10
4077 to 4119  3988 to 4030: 1.14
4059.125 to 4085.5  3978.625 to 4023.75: 1.06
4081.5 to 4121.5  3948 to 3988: 1.11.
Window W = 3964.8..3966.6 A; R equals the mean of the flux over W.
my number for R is 7.43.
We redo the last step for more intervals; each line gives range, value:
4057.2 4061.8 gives 6.82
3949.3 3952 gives 7.59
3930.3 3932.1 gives 5.35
